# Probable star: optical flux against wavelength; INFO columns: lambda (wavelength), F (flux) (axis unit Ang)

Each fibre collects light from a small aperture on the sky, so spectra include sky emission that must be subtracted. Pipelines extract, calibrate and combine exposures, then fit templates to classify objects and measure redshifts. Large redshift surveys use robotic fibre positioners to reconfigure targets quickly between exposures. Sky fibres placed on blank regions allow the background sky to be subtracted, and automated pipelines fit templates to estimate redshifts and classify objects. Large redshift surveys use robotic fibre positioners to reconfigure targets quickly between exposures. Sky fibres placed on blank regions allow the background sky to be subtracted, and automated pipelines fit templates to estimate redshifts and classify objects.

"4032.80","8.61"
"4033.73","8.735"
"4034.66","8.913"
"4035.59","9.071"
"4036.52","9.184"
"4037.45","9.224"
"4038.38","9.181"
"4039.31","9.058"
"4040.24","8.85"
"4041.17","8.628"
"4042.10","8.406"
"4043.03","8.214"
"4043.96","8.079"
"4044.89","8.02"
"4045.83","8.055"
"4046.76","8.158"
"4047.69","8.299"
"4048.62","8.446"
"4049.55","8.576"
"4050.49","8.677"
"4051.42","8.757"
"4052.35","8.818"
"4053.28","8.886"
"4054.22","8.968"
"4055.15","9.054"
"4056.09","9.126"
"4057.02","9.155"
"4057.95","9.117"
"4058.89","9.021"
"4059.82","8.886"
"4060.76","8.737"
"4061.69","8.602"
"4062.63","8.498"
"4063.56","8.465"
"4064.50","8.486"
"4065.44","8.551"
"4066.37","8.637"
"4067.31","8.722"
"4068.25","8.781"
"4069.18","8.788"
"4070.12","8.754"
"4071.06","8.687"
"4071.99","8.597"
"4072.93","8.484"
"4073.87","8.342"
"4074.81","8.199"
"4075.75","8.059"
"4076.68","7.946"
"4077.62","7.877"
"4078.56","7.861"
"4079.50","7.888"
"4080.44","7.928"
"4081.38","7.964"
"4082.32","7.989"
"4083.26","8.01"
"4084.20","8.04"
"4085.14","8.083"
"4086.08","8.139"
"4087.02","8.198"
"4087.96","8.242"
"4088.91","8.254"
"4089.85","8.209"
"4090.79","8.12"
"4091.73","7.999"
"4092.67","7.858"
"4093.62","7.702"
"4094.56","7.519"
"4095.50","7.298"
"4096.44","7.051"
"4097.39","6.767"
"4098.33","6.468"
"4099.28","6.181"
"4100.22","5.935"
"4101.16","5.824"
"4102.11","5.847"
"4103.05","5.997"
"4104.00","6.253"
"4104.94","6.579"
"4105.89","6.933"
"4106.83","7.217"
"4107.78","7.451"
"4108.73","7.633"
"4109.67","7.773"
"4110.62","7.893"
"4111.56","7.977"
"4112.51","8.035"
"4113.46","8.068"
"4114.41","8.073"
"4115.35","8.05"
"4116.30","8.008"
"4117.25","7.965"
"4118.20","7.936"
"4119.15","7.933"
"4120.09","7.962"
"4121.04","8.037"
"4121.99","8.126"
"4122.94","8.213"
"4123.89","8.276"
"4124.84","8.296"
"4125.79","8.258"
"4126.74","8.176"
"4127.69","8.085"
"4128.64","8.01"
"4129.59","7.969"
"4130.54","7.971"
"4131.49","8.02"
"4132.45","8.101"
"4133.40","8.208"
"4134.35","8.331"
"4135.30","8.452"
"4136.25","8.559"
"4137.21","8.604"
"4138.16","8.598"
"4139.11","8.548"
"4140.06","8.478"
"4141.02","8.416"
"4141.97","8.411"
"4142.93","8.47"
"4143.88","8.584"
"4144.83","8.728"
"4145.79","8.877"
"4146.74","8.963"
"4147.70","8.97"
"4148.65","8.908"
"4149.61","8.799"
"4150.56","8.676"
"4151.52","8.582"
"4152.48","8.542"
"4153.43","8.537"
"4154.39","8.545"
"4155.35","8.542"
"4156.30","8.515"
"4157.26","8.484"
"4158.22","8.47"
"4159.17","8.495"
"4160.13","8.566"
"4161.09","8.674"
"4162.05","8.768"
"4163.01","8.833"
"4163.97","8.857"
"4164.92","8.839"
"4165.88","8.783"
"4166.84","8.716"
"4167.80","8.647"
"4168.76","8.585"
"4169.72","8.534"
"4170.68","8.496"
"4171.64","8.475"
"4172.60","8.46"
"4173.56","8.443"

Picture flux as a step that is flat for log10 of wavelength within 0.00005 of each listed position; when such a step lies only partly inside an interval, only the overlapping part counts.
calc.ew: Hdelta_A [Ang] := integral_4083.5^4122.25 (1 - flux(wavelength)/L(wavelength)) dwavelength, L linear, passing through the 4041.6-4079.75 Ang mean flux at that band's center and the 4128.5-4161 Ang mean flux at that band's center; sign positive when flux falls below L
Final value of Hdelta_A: 4.6 Ang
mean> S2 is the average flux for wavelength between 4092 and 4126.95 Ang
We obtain 7.45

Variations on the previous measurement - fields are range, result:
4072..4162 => 8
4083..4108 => 7.26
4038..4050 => 8.46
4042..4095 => 8.38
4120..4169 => 8.49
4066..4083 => 8.3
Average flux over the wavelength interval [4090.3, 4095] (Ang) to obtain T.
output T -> 7.85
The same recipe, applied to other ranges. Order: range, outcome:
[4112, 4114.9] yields 8.05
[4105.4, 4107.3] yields 7.07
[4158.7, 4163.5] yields 8.65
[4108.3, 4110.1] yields 7.73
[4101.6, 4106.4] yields 6.33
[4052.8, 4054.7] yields 8.93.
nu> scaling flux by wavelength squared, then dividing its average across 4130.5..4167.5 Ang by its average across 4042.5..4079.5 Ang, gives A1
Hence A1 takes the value 1.05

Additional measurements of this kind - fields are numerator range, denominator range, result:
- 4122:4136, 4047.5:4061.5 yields 0.96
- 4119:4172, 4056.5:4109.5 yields 1.11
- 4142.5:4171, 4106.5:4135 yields 1.10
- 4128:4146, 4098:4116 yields 1.20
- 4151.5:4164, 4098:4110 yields 1.33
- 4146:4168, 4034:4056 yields 1.06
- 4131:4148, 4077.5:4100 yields 1.13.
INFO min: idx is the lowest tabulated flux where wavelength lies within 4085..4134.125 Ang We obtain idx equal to 5.824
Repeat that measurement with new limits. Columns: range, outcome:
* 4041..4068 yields 8.02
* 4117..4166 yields 7.933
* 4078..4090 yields 7.861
